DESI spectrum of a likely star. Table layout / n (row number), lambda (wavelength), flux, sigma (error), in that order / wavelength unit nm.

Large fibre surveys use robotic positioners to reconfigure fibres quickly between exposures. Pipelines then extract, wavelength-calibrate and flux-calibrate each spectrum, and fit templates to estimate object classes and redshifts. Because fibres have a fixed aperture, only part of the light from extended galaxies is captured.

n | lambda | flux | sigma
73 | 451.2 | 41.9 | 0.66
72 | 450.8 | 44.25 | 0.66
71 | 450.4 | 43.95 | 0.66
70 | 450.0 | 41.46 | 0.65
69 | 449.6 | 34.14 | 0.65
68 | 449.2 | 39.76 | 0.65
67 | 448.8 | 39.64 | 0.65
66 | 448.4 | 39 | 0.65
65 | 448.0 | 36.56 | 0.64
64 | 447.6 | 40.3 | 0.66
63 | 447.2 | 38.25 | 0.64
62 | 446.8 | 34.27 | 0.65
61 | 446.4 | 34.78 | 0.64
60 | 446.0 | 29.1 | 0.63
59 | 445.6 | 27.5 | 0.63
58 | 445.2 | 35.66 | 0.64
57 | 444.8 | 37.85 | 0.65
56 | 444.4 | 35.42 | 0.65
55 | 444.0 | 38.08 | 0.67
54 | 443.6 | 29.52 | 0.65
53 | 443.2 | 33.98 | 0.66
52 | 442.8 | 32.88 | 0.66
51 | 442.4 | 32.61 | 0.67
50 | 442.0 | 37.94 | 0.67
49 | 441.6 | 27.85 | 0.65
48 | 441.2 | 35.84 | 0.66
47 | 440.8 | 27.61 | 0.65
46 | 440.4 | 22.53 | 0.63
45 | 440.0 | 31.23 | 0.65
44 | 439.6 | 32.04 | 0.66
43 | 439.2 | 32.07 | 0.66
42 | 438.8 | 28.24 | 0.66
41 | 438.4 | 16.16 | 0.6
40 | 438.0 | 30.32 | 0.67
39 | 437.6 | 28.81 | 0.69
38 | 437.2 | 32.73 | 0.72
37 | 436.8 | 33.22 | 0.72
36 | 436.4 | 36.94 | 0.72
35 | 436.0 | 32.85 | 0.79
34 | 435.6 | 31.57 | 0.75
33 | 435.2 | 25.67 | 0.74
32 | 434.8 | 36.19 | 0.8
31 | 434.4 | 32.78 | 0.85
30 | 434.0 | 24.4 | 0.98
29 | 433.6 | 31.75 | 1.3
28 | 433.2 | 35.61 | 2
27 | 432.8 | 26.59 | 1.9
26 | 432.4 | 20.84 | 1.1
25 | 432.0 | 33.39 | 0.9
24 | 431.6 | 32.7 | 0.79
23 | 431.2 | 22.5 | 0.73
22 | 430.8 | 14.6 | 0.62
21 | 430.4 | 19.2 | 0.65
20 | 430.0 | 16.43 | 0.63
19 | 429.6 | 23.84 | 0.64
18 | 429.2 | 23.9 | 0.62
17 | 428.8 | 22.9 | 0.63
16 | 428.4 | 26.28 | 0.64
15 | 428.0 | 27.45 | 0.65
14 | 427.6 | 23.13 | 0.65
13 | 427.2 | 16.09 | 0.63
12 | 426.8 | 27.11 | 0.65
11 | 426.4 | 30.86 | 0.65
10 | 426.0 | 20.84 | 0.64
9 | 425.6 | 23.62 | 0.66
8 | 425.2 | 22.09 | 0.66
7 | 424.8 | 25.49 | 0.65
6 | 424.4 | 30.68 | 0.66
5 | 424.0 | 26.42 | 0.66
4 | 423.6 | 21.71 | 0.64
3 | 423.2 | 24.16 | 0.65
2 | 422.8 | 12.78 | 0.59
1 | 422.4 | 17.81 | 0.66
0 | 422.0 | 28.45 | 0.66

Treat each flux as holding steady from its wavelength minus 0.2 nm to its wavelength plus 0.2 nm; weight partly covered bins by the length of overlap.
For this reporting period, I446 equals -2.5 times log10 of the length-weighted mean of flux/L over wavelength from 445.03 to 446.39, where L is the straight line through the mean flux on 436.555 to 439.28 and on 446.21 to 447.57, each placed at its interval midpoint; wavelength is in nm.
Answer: 0.135 mag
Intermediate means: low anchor 28.8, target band 31.2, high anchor 36.3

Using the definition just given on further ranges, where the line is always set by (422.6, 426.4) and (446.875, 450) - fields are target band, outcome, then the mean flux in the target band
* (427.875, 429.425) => 0.04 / 25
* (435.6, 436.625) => -0.12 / 34.2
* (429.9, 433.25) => 0.15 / 24.4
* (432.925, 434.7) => -0.07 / 31.2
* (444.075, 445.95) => 0.07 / 34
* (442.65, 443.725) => 0.09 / 32.3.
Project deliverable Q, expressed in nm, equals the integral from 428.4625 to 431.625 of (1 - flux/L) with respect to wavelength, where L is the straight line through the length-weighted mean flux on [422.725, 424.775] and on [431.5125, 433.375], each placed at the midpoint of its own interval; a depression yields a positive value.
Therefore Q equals 0.72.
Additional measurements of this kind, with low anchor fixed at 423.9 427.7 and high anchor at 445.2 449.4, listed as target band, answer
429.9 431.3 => 0.47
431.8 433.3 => -0.03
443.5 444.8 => -0.04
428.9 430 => 0.17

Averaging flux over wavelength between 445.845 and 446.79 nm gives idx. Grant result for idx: 32.5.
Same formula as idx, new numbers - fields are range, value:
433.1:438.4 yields 31.1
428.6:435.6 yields 26.2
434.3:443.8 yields 30.9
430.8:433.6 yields 27.8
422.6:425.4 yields 23.3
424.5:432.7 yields 23.8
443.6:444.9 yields 35.9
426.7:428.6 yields 23.8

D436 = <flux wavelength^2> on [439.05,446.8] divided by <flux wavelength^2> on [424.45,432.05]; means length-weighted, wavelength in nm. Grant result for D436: 1.46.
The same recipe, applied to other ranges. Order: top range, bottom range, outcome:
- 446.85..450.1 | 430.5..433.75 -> 1.53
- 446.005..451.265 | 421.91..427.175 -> 1.83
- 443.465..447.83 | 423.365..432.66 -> 1.57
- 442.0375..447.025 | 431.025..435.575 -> 1.20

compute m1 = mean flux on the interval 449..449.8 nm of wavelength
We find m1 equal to 37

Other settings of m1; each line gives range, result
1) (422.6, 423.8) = 19.6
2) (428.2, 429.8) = 24.2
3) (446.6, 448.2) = 37.3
